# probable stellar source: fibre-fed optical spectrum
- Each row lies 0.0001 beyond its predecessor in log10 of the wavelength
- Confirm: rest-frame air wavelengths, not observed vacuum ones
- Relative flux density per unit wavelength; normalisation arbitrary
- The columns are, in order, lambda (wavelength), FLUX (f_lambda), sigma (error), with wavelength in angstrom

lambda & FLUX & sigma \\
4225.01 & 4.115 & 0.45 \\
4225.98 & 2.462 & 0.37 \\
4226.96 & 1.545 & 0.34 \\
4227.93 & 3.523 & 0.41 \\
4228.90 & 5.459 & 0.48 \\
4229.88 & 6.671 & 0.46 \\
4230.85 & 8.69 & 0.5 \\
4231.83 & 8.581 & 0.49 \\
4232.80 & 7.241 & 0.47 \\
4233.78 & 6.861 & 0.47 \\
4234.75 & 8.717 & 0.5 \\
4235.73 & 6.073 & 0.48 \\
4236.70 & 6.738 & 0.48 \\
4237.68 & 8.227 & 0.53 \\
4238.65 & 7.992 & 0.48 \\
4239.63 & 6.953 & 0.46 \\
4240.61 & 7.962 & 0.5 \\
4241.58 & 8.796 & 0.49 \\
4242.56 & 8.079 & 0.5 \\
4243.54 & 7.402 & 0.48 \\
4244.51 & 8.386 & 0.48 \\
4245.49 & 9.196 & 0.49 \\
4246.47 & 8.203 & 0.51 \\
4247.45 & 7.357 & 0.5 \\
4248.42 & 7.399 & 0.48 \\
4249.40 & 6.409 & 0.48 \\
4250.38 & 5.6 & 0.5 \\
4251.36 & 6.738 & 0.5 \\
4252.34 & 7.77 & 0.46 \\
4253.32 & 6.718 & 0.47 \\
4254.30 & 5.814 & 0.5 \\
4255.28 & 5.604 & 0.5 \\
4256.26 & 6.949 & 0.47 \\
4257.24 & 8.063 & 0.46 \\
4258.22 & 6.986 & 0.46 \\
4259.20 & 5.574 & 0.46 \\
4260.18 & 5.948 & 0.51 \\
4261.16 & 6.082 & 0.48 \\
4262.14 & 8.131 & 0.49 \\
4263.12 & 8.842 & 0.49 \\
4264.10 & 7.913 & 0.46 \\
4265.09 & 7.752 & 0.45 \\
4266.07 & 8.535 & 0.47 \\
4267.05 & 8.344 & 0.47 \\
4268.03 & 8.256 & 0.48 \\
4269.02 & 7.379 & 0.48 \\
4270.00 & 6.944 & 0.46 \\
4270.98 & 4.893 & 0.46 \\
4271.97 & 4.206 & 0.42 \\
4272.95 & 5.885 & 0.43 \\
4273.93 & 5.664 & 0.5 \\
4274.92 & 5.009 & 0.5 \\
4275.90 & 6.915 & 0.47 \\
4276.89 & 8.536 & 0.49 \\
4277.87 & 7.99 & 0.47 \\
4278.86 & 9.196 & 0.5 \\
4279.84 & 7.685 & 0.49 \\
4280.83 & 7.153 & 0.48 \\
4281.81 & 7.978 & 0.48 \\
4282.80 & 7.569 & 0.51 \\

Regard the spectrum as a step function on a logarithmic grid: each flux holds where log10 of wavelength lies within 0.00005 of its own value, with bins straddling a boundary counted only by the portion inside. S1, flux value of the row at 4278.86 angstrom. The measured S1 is 9.196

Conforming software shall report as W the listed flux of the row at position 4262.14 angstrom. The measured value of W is 8.131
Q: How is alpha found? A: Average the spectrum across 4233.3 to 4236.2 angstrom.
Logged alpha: 7.23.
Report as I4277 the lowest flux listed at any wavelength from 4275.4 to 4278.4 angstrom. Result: 6.915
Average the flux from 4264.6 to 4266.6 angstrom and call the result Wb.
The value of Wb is 8.17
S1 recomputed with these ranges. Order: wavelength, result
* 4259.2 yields 5.574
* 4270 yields 6.944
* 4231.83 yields 8.581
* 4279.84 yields 7.685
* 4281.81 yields 7.978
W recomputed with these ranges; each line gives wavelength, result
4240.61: 7.962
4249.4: 6.409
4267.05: 8.344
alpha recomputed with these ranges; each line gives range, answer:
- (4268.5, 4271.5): 6.39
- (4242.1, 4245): 7.96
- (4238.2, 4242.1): 7.92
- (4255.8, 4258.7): 7.34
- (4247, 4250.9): 6.69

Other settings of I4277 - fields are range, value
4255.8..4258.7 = 6.949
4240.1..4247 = 7.402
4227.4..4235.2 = 3.523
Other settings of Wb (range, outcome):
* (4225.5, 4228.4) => 2.5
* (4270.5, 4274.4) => 5.16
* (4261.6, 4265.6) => 8.13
